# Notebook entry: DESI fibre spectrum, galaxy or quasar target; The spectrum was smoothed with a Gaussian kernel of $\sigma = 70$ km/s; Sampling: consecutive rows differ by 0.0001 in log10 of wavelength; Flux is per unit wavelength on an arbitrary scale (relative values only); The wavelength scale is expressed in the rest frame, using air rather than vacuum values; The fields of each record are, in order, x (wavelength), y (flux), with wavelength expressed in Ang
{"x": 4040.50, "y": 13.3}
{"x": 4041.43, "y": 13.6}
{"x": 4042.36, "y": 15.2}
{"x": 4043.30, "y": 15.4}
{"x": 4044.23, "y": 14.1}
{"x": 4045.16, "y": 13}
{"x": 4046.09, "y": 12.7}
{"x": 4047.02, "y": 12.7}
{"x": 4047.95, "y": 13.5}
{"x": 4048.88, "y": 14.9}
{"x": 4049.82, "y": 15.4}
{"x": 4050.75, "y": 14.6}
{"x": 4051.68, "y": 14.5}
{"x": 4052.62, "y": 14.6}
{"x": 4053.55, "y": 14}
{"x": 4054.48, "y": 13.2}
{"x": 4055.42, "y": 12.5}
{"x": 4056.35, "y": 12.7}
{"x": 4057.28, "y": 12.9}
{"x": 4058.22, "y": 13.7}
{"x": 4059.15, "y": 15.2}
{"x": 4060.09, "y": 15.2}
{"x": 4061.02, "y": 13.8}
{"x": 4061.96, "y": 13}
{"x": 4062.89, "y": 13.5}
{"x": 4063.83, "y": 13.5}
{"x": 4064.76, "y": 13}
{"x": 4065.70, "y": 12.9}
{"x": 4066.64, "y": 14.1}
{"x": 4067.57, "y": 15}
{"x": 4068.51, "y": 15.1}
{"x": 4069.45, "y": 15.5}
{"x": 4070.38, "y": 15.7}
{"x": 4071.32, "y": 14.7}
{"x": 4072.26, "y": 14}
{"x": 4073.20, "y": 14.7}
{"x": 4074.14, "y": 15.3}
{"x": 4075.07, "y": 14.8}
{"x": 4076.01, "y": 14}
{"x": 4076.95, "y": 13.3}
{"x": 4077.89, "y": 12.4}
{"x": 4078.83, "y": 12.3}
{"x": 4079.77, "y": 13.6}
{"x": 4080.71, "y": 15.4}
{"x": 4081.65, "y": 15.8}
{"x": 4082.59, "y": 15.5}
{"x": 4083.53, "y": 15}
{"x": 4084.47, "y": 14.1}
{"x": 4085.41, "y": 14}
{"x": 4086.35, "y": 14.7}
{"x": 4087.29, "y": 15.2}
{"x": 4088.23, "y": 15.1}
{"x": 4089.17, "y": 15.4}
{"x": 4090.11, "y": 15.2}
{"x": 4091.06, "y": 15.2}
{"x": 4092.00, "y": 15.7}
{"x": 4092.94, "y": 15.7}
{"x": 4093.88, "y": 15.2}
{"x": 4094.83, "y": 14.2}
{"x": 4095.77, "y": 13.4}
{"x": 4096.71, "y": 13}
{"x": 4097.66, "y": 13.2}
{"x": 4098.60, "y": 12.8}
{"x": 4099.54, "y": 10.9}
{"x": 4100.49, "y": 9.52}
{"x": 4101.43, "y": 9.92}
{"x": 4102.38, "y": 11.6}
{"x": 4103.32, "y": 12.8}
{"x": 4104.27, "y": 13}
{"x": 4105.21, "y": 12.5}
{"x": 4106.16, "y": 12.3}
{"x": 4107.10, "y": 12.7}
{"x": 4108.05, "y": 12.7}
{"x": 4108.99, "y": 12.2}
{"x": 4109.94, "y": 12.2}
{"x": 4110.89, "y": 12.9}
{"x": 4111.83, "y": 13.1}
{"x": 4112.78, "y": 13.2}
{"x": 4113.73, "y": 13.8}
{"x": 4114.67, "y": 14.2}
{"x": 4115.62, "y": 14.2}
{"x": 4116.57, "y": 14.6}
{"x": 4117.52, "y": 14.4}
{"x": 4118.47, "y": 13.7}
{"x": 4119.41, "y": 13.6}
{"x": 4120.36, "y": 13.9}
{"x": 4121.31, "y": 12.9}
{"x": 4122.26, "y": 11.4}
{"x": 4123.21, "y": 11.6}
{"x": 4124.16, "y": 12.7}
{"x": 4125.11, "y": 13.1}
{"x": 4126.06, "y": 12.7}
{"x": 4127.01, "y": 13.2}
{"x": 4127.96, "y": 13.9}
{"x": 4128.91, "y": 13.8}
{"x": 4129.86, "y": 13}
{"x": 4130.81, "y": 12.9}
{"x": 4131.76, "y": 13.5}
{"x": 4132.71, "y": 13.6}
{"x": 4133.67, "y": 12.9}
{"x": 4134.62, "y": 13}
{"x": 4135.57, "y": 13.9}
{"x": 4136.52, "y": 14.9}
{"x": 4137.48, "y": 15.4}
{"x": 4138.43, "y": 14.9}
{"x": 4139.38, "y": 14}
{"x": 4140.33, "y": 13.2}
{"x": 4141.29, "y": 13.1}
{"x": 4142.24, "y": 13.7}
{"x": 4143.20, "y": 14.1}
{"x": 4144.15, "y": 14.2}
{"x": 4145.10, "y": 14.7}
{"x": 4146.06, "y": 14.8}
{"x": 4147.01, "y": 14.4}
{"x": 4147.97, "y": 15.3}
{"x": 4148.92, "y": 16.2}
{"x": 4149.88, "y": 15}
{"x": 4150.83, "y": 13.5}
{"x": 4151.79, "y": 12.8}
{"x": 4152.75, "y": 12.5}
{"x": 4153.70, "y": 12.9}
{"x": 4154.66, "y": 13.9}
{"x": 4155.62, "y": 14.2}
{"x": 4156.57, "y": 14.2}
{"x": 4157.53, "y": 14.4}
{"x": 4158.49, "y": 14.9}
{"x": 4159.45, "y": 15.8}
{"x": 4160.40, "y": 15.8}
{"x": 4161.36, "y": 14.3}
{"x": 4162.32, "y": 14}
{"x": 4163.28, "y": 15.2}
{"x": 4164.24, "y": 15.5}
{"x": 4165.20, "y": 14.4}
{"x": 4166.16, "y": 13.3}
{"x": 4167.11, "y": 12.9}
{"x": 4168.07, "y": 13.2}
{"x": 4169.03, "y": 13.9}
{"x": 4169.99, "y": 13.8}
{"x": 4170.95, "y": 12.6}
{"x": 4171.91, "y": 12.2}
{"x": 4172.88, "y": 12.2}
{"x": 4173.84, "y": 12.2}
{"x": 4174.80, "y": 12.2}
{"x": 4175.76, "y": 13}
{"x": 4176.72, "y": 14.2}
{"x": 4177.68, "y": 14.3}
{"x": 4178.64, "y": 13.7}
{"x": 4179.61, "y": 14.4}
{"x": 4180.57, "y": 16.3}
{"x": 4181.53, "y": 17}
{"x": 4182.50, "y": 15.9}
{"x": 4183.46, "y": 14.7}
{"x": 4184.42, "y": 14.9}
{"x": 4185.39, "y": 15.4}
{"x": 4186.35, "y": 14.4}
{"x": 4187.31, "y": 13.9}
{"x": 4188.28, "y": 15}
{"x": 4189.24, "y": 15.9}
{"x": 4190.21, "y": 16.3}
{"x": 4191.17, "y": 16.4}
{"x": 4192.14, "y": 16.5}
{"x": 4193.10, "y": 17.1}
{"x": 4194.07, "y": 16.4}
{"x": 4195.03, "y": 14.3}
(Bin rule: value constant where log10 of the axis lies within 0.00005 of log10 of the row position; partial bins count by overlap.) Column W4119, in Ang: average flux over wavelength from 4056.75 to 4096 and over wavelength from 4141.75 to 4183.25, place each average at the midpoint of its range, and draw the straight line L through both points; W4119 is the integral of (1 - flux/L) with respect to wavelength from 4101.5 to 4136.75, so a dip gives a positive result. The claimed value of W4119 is 2.9 Ang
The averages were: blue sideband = 14.4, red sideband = 14.1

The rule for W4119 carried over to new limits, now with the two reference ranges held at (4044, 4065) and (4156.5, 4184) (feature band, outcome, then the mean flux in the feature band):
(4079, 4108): 0.3 Ang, 13.7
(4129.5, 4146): 0.2 Ang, 13.9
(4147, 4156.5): 0.0 Ang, 14.1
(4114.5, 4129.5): 0.7 Ang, 13.3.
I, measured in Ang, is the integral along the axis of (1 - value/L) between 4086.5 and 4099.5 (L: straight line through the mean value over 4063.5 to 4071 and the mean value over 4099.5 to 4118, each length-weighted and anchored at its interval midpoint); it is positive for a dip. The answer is -1.1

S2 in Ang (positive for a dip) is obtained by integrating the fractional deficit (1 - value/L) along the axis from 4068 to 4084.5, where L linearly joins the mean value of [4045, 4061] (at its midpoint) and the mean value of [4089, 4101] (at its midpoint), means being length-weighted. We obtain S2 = -0.87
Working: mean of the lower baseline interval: 13.9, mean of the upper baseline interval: 13.7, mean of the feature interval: 14.5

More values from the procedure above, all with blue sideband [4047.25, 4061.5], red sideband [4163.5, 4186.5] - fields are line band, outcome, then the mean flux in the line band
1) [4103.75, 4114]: 0.92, 12.8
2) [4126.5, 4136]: 0.45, 13.4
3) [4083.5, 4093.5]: -0.72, 15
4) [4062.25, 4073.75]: -0.22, 14.3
